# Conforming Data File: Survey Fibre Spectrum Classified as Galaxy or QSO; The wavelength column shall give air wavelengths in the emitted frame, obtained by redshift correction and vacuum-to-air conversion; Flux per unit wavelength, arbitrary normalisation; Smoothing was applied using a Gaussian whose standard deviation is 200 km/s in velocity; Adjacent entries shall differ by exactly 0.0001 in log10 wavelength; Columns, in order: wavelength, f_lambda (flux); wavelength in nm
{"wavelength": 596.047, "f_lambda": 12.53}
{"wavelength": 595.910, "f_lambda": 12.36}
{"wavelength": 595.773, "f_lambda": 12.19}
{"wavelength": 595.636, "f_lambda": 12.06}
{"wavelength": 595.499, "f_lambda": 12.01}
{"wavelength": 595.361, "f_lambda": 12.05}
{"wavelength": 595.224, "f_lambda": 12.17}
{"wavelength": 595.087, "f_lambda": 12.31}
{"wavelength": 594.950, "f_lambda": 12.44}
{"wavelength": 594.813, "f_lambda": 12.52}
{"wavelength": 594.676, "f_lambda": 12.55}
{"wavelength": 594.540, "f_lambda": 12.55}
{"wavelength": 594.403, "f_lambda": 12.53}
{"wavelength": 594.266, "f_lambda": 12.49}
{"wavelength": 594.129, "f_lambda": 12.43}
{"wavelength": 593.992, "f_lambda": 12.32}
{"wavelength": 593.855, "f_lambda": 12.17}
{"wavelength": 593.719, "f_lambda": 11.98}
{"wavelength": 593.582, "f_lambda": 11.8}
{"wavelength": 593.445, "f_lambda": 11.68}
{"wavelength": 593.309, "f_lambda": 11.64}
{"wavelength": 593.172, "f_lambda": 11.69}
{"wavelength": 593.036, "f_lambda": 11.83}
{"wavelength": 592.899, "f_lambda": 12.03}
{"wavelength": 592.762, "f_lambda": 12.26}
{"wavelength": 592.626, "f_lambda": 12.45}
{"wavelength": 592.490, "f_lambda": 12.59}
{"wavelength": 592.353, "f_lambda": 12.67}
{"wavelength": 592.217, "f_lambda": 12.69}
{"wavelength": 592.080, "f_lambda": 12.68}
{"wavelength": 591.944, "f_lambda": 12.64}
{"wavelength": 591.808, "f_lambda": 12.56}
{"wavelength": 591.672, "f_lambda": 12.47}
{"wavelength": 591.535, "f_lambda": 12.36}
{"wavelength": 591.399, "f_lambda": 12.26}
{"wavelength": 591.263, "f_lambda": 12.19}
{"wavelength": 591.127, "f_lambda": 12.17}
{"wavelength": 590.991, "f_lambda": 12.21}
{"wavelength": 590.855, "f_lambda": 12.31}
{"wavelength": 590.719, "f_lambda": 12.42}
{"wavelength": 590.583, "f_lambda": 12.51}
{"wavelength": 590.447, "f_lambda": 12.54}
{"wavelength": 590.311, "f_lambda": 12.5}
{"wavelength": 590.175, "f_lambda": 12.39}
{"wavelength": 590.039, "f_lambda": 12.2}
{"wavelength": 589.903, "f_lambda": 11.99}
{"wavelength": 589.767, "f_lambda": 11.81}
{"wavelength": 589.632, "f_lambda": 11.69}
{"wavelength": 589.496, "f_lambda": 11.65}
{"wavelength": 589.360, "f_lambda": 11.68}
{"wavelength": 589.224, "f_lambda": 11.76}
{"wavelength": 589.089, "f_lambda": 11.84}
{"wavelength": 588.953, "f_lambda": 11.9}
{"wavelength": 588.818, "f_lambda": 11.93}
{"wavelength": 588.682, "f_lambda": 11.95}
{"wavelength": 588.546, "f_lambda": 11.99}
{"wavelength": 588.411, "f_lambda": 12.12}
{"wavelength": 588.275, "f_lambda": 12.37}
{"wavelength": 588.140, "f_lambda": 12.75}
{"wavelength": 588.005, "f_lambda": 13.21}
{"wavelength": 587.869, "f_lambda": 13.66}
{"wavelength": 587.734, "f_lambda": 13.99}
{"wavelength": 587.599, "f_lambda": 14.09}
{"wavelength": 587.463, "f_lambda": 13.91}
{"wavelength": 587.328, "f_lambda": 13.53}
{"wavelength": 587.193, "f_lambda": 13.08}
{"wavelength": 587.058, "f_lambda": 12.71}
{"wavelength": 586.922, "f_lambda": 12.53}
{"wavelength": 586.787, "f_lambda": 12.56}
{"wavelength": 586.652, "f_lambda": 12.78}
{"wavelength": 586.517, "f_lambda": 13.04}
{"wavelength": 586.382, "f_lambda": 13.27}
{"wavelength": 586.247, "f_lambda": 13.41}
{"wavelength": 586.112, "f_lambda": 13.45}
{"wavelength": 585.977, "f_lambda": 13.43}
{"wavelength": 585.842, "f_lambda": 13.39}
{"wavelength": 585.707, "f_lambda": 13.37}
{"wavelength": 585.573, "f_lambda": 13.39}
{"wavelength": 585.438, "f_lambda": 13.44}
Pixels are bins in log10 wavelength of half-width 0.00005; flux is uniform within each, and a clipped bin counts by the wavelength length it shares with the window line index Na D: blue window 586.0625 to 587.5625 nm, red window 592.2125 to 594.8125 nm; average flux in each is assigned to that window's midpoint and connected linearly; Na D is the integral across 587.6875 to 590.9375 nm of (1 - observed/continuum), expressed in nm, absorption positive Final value 0.13 nm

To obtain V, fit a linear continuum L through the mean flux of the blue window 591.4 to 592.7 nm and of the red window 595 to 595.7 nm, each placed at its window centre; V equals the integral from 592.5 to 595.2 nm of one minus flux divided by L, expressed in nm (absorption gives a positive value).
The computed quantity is 0.02 nm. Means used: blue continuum 12.6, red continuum 12.1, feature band 12.2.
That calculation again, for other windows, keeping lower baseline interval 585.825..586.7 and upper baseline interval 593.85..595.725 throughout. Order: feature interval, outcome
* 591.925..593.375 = 0.033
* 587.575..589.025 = 0.040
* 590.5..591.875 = 0.040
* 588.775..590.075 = 0.108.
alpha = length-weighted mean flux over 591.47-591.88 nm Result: 12.5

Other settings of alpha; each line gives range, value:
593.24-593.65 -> 11.7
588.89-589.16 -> 11.9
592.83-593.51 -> 11.8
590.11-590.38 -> 12.4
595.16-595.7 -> 12.1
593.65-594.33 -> 12.3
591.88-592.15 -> 12.6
